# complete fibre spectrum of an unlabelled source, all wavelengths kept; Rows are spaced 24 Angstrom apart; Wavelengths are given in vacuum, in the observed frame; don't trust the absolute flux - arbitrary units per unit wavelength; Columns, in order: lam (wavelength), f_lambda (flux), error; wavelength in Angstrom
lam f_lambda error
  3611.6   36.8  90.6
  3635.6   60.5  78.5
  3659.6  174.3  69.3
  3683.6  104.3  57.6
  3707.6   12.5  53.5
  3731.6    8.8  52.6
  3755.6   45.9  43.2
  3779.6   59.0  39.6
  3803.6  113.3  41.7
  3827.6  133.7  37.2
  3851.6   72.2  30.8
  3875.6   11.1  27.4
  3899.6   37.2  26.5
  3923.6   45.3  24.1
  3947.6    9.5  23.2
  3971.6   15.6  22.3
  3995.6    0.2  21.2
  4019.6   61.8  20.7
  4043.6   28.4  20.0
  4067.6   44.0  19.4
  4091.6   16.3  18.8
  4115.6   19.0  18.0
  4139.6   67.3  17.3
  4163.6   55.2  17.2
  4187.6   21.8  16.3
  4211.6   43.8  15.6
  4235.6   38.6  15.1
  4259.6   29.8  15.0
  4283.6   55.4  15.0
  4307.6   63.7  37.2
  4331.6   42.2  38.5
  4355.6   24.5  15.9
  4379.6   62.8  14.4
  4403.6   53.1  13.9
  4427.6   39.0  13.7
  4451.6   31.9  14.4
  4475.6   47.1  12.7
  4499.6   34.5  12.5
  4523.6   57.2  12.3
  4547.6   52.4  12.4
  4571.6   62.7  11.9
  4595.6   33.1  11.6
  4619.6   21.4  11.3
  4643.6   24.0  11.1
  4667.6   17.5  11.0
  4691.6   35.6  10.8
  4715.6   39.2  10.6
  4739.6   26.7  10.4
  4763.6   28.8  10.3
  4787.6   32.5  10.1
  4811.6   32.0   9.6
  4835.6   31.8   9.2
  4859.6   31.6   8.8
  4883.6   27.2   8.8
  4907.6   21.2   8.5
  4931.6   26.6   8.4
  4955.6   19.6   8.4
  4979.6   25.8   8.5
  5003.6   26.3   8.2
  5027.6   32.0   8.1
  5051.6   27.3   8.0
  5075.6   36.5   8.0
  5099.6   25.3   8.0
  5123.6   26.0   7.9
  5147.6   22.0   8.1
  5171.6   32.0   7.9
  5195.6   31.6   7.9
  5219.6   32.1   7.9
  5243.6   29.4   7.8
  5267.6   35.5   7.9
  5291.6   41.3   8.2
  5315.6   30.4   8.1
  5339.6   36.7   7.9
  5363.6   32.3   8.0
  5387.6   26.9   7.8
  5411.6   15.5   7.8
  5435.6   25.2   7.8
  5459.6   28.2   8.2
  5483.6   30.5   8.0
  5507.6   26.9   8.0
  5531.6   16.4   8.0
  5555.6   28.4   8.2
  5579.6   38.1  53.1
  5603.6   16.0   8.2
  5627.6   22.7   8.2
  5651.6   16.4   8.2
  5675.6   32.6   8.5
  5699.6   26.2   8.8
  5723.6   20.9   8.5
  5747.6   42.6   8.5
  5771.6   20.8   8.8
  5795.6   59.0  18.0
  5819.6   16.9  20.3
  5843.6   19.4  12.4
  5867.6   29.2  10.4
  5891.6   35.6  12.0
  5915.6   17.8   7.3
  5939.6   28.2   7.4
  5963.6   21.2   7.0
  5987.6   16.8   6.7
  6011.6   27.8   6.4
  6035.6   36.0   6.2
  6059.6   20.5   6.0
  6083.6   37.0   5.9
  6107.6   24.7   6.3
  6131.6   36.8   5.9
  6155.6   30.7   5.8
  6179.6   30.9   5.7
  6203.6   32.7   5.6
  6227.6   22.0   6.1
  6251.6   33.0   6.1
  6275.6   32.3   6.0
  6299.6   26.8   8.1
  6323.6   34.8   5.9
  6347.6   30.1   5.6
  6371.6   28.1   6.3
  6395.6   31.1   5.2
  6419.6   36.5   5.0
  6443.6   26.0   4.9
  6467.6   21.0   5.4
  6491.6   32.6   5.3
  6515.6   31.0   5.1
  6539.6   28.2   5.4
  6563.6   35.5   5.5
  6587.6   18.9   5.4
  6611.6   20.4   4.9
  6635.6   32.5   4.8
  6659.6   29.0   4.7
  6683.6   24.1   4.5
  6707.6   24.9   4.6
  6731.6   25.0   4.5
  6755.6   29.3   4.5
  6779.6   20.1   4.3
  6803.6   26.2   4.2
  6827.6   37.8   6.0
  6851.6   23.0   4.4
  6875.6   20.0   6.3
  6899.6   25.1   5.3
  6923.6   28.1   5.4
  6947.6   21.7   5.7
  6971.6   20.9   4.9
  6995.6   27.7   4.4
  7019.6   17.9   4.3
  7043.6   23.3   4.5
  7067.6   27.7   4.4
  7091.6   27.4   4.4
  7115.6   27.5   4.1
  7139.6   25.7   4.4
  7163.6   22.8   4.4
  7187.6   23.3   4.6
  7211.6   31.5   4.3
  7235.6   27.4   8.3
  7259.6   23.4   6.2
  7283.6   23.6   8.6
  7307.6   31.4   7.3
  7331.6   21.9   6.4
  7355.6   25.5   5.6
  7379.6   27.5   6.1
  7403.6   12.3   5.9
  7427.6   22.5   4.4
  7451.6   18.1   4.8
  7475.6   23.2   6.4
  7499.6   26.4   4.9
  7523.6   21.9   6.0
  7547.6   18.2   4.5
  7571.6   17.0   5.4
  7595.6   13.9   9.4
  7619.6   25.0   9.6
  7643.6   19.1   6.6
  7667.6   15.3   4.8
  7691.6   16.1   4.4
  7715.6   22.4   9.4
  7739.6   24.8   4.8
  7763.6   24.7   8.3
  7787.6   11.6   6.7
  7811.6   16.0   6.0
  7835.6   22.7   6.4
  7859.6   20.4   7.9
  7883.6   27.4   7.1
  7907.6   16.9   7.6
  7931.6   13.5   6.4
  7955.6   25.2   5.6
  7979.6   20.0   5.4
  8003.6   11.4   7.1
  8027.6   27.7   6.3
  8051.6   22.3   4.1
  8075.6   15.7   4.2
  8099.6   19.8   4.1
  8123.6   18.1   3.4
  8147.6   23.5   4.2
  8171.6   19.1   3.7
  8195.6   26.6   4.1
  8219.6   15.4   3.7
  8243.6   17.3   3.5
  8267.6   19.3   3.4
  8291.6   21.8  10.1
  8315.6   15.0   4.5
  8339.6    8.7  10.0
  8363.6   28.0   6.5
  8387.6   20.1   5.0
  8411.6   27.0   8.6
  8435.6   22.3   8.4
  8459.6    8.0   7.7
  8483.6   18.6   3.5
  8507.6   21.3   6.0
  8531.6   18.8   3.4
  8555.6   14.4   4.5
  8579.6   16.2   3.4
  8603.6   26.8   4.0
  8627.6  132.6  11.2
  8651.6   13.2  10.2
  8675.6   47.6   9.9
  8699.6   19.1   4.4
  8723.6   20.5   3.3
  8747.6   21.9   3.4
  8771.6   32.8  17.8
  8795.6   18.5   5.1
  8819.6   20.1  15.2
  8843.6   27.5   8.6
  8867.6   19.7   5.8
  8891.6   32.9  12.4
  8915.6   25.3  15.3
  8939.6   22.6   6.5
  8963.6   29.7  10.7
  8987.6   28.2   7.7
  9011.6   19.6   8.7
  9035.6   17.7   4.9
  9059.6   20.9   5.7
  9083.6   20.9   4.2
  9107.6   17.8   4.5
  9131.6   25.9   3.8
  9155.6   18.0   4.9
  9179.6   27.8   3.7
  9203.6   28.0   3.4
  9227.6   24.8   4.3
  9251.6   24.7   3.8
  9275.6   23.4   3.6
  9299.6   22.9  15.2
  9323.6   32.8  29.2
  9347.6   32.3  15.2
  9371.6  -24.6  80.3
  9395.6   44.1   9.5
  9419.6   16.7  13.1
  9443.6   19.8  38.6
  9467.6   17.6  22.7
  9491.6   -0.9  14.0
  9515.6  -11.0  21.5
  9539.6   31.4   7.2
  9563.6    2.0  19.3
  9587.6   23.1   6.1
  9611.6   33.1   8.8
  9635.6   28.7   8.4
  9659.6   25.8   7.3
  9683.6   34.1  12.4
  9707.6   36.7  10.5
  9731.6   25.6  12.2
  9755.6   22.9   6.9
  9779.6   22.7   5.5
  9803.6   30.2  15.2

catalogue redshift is 1.313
